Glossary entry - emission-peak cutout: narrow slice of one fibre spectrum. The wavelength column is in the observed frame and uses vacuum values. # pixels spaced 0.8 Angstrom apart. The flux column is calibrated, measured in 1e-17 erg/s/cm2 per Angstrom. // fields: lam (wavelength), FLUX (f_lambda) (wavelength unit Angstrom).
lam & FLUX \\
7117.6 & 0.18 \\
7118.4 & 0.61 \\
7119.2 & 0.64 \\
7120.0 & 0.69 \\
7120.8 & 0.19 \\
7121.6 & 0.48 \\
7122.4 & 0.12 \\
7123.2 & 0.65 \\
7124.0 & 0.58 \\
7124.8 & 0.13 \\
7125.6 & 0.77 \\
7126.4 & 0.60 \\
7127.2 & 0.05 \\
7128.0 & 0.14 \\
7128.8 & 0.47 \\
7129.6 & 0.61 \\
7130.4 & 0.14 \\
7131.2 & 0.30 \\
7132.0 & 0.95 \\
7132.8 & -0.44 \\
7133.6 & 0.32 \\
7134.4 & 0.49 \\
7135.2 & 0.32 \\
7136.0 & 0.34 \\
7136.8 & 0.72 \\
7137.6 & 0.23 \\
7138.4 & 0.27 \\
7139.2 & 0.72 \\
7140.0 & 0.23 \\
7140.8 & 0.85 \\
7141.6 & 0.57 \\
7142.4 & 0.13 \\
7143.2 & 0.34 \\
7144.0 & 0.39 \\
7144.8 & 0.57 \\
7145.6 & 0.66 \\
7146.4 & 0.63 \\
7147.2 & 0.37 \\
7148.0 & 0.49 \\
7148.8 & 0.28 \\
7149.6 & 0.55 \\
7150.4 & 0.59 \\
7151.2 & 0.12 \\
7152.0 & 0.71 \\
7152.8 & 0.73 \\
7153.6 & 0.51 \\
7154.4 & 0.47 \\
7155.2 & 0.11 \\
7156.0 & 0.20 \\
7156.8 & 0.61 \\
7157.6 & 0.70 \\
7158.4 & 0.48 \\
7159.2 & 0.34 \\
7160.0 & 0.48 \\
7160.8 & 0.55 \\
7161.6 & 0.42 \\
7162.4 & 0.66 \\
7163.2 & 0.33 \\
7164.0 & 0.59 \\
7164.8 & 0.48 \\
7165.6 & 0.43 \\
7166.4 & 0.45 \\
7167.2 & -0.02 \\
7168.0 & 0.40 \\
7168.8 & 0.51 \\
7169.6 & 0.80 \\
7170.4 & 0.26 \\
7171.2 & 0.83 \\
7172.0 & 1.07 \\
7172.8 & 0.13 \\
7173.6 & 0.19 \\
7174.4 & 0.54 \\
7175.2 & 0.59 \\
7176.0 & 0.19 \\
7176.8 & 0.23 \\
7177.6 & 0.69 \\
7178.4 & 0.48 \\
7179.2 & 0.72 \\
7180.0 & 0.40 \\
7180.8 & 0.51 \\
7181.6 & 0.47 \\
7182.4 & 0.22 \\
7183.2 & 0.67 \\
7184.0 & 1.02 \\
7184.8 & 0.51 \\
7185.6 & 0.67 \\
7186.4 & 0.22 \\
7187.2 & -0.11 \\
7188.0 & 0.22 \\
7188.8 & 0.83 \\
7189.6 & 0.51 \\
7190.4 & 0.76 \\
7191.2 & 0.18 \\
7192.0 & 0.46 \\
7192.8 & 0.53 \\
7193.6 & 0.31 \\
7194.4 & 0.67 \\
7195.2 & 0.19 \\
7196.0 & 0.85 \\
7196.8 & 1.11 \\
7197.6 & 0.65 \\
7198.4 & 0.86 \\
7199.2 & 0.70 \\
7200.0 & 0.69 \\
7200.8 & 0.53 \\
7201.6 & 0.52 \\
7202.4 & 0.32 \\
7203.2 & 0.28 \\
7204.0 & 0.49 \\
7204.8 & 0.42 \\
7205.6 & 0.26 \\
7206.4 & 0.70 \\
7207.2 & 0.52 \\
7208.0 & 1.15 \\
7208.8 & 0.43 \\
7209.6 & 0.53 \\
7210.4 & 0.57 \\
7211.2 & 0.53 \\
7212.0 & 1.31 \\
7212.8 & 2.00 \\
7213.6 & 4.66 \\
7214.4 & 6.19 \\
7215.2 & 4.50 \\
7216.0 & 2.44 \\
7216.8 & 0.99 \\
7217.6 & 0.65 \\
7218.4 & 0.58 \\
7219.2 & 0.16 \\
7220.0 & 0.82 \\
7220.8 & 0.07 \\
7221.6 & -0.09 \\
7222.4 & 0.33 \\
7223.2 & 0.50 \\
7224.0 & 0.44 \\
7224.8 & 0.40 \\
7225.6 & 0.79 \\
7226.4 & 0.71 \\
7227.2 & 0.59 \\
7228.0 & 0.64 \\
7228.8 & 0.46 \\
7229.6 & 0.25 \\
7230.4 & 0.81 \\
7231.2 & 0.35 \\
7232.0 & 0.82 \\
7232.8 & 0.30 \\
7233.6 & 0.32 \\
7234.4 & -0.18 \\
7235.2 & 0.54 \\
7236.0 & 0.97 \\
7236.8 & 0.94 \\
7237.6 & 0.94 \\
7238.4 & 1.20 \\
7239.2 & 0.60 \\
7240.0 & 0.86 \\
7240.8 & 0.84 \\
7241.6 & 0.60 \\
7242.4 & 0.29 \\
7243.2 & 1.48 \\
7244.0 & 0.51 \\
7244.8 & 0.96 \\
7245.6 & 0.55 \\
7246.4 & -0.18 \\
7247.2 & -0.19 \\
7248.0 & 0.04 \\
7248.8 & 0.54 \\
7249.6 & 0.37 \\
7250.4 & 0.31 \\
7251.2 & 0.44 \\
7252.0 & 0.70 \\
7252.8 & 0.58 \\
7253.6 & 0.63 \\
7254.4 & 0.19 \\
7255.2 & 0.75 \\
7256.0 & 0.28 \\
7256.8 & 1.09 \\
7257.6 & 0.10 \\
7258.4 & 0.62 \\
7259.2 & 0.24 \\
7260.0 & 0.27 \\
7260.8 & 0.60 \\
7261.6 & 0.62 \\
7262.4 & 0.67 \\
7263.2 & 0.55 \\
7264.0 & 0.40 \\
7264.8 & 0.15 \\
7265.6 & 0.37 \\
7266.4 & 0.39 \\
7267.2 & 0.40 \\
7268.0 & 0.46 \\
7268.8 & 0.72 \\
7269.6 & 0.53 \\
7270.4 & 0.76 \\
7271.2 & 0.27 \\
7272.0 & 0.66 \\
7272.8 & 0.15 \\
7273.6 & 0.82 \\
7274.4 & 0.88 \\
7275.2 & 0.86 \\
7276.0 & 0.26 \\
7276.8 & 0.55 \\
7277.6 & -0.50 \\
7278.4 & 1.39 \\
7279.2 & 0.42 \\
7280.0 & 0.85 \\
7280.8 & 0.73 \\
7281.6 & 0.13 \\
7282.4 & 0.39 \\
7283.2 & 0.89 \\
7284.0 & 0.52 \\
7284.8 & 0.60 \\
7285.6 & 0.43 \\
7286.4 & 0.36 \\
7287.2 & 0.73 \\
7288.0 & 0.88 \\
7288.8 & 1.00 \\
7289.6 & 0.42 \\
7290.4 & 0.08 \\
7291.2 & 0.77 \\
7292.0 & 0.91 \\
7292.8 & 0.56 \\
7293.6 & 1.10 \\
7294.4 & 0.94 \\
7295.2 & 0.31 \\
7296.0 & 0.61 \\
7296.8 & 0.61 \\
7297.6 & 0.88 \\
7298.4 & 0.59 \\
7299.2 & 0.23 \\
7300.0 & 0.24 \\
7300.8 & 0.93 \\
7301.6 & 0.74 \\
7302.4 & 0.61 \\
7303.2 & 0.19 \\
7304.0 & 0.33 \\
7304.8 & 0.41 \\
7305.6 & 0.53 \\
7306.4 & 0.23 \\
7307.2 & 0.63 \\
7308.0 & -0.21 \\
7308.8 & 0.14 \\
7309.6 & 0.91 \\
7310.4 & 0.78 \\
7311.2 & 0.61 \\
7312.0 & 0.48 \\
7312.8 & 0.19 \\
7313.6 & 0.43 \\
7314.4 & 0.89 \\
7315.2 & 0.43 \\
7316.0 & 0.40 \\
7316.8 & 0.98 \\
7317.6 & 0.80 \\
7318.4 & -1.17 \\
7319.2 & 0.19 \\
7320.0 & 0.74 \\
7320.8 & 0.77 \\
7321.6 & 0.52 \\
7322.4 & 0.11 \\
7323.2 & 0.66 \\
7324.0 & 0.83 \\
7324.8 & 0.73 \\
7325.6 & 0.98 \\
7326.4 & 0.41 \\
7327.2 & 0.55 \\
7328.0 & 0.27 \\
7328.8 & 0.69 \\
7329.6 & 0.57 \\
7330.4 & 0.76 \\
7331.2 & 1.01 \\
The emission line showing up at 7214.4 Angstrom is Halpha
